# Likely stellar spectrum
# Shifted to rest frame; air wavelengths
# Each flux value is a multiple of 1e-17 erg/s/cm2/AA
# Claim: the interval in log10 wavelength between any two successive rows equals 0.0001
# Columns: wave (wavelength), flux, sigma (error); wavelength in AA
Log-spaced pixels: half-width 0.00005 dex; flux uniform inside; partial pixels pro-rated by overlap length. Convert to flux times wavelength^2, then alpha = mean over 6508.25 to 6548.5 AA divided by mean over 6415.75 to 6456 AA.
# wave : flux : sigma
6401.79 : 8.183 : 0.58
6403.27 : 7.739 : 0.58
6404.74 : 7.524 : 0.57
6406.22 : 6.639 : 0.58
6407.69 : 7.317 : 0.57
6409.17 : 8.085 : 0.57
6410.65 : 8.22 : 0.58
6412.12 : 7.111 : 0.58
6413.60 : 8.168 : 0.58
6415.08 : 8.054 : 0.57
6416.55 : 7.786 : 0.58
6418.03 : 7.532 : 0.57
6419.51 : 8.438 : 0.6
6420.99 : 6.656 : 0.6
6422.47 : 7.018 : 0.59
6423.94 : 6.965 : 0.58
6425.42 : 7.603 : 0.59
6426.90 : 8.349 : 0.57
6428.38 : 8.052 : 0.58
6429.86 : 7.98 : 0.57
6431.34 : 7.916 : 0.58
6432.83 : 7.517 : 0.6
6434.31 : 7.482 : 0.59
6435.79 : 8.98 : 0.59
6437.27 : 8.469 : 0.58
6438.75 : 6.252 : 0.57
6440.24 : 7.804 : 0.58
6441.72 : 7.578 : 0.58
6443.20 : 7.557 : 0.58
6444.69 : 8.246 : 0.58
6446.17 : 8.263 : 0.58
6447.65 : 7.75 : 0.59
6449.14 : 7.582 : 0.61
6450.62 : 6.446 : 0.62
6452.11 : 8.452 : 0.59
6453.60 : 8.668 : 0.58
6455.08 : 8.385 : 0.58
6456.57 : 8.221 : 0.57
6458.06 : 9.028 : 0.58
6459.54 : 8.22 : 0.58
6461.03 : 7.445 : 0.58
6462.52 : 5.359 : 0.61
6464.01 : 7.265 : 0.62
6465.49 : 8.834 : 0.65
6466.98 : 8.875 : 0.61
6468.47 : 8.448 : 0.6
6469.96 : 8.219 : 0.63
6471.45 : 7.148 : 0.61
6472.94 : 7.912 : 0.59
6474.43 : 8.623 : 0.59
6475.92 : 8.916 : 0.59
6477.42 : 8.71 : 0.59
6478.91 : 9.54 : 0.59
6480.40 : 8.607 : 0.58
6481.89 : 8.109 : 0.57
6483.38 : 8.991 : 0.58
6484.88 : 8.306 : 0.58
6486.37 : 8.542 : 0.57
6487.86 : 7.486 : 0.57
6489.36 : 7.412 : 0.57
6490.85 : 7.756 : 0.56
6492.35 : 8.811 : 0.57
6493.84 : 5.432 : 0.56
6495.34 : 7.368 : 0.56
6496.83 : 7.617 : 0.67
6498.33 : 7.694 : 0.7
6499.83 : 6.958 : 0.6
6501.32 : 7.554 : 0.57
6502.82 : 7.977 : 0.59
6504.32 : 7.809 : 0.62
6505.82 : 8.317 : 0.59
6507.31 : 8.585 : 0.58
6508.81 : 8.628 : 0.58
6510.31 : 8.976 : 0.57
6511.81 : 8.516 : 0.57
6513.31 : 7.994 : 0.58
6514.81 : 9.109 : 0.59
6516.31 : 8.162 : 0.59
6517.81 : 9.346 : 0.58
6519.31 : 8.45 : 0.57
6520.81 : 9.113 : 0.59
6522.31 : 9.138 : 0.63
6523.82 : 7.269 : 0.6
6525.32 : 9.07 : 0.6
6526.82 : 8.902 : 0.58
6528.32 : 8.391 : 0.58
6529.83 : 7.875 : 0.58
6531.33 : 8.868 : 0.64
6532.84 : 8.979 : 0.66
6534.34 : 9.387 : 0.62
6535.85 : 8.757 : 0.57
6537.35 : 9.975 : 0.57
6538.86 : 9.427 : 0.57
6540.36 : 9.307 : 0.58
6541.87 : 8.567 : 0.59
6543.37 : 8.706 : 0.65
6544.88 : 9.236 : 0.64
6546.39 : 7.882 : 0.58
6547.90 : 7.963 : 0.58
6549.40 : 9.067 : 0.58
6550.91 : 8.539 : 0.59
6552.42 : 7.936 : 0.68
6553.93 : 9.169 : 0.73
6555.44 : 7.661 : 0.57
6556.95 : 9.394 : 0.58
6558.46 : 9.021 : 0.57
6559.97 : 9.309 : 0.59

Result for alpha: 1.2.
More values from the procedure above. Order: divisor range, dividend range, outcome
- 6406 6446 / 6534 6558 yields 1.18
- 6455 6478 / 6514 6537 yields 1.10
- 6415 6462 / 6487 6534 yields 1.07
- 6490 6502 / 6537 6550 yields 1.22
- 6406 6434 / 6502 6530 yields 1.14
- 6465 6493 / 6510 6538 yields 1.06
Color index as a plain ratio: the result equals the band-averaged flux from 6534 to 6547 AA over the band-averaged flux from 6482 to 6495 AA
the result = 1.15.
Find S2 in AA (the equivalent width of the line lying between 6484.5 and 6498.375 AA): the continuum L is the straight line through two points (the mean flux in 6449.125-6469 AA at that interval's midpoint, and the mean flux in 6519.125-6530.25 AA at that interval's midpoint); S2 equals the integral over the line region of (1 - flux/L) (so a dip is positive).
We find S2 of 1.0 AA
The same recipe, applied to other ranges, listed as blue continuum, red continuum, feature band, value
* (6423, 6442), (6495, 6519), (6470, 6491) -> -0.7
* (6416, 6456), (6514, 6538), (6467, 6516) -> 1.5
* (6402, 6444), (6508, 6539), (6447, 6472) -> 0.5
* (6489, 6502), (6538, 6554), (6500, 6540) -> -2.9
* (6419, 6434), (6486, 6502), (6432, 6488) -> -3.7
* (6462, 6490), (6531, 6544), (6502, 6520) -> 0.5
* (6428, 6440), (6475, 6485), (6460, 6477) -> 1.2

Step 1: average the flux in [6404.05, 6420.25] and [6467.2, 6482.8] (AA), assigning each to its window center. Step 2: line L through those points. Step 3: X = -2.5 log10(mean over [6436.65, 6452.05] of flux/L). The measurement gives 0.06 mag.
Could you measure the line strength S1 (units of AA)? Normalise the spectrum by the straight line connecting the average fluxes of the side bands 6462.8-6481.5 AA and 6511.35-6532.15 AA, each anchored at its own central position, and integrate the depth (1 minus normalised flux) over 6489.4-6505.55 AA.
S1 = 1.8 AA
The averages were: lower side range 8.34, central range 7.52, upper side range 8.59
